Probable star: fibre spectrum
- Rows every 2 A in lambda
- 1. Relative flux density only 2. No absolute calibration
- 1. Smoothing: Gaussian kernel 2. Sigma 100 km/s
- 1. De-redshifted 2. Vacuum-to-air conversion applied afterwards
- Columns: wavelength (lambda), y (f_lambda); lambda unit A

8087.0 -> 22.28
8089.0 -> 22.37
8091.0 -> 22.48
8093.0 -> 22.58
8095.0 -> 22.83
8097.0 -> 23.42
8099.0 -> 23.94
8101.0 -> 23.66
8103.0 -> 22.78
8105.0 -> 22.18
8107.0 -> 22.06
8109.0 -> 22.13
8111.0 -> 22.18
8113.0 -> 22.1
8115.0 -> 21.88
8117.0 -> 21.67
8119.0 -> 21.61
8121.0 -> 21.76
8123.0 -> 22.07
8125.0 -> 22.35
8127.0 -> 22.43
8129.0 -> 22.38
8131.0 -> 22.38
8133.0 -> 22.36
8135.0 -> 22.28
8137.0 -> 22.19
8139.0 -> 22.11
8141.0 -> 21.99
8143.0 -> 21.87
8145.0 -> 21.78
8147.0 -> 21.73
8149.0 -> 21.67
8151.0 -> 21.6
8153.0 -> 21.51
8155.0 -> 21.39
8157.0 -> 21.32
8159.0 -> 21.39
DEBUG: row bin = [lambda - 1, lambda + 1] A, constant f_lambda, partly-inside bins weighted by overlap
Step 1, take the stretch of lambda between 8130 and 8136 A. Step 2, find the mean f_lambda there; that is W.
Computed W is 22.3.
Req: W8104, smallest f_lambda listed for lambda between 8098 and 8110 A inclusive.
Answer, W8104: 22.06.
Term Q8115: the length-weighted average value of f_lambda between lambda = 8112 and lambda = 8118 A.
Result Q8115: 21.9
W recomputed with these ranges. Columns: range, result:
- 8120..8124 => 21.9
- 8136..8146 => 22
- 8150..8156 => 21.5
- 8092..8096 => 22.7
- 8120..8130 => 22.2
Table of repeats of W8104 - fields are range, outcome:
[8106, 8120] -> 21.61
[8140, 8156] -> 21.39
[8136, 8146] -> 21.78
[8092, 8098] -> 22.58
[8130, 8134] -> 22.36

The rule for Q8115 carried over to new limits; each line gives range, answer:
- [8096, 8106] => 23.2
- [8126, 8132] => 22.4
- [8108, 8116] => 22.1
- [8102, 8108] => 22.3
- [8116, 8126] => 21.9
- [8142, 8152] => 21.7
